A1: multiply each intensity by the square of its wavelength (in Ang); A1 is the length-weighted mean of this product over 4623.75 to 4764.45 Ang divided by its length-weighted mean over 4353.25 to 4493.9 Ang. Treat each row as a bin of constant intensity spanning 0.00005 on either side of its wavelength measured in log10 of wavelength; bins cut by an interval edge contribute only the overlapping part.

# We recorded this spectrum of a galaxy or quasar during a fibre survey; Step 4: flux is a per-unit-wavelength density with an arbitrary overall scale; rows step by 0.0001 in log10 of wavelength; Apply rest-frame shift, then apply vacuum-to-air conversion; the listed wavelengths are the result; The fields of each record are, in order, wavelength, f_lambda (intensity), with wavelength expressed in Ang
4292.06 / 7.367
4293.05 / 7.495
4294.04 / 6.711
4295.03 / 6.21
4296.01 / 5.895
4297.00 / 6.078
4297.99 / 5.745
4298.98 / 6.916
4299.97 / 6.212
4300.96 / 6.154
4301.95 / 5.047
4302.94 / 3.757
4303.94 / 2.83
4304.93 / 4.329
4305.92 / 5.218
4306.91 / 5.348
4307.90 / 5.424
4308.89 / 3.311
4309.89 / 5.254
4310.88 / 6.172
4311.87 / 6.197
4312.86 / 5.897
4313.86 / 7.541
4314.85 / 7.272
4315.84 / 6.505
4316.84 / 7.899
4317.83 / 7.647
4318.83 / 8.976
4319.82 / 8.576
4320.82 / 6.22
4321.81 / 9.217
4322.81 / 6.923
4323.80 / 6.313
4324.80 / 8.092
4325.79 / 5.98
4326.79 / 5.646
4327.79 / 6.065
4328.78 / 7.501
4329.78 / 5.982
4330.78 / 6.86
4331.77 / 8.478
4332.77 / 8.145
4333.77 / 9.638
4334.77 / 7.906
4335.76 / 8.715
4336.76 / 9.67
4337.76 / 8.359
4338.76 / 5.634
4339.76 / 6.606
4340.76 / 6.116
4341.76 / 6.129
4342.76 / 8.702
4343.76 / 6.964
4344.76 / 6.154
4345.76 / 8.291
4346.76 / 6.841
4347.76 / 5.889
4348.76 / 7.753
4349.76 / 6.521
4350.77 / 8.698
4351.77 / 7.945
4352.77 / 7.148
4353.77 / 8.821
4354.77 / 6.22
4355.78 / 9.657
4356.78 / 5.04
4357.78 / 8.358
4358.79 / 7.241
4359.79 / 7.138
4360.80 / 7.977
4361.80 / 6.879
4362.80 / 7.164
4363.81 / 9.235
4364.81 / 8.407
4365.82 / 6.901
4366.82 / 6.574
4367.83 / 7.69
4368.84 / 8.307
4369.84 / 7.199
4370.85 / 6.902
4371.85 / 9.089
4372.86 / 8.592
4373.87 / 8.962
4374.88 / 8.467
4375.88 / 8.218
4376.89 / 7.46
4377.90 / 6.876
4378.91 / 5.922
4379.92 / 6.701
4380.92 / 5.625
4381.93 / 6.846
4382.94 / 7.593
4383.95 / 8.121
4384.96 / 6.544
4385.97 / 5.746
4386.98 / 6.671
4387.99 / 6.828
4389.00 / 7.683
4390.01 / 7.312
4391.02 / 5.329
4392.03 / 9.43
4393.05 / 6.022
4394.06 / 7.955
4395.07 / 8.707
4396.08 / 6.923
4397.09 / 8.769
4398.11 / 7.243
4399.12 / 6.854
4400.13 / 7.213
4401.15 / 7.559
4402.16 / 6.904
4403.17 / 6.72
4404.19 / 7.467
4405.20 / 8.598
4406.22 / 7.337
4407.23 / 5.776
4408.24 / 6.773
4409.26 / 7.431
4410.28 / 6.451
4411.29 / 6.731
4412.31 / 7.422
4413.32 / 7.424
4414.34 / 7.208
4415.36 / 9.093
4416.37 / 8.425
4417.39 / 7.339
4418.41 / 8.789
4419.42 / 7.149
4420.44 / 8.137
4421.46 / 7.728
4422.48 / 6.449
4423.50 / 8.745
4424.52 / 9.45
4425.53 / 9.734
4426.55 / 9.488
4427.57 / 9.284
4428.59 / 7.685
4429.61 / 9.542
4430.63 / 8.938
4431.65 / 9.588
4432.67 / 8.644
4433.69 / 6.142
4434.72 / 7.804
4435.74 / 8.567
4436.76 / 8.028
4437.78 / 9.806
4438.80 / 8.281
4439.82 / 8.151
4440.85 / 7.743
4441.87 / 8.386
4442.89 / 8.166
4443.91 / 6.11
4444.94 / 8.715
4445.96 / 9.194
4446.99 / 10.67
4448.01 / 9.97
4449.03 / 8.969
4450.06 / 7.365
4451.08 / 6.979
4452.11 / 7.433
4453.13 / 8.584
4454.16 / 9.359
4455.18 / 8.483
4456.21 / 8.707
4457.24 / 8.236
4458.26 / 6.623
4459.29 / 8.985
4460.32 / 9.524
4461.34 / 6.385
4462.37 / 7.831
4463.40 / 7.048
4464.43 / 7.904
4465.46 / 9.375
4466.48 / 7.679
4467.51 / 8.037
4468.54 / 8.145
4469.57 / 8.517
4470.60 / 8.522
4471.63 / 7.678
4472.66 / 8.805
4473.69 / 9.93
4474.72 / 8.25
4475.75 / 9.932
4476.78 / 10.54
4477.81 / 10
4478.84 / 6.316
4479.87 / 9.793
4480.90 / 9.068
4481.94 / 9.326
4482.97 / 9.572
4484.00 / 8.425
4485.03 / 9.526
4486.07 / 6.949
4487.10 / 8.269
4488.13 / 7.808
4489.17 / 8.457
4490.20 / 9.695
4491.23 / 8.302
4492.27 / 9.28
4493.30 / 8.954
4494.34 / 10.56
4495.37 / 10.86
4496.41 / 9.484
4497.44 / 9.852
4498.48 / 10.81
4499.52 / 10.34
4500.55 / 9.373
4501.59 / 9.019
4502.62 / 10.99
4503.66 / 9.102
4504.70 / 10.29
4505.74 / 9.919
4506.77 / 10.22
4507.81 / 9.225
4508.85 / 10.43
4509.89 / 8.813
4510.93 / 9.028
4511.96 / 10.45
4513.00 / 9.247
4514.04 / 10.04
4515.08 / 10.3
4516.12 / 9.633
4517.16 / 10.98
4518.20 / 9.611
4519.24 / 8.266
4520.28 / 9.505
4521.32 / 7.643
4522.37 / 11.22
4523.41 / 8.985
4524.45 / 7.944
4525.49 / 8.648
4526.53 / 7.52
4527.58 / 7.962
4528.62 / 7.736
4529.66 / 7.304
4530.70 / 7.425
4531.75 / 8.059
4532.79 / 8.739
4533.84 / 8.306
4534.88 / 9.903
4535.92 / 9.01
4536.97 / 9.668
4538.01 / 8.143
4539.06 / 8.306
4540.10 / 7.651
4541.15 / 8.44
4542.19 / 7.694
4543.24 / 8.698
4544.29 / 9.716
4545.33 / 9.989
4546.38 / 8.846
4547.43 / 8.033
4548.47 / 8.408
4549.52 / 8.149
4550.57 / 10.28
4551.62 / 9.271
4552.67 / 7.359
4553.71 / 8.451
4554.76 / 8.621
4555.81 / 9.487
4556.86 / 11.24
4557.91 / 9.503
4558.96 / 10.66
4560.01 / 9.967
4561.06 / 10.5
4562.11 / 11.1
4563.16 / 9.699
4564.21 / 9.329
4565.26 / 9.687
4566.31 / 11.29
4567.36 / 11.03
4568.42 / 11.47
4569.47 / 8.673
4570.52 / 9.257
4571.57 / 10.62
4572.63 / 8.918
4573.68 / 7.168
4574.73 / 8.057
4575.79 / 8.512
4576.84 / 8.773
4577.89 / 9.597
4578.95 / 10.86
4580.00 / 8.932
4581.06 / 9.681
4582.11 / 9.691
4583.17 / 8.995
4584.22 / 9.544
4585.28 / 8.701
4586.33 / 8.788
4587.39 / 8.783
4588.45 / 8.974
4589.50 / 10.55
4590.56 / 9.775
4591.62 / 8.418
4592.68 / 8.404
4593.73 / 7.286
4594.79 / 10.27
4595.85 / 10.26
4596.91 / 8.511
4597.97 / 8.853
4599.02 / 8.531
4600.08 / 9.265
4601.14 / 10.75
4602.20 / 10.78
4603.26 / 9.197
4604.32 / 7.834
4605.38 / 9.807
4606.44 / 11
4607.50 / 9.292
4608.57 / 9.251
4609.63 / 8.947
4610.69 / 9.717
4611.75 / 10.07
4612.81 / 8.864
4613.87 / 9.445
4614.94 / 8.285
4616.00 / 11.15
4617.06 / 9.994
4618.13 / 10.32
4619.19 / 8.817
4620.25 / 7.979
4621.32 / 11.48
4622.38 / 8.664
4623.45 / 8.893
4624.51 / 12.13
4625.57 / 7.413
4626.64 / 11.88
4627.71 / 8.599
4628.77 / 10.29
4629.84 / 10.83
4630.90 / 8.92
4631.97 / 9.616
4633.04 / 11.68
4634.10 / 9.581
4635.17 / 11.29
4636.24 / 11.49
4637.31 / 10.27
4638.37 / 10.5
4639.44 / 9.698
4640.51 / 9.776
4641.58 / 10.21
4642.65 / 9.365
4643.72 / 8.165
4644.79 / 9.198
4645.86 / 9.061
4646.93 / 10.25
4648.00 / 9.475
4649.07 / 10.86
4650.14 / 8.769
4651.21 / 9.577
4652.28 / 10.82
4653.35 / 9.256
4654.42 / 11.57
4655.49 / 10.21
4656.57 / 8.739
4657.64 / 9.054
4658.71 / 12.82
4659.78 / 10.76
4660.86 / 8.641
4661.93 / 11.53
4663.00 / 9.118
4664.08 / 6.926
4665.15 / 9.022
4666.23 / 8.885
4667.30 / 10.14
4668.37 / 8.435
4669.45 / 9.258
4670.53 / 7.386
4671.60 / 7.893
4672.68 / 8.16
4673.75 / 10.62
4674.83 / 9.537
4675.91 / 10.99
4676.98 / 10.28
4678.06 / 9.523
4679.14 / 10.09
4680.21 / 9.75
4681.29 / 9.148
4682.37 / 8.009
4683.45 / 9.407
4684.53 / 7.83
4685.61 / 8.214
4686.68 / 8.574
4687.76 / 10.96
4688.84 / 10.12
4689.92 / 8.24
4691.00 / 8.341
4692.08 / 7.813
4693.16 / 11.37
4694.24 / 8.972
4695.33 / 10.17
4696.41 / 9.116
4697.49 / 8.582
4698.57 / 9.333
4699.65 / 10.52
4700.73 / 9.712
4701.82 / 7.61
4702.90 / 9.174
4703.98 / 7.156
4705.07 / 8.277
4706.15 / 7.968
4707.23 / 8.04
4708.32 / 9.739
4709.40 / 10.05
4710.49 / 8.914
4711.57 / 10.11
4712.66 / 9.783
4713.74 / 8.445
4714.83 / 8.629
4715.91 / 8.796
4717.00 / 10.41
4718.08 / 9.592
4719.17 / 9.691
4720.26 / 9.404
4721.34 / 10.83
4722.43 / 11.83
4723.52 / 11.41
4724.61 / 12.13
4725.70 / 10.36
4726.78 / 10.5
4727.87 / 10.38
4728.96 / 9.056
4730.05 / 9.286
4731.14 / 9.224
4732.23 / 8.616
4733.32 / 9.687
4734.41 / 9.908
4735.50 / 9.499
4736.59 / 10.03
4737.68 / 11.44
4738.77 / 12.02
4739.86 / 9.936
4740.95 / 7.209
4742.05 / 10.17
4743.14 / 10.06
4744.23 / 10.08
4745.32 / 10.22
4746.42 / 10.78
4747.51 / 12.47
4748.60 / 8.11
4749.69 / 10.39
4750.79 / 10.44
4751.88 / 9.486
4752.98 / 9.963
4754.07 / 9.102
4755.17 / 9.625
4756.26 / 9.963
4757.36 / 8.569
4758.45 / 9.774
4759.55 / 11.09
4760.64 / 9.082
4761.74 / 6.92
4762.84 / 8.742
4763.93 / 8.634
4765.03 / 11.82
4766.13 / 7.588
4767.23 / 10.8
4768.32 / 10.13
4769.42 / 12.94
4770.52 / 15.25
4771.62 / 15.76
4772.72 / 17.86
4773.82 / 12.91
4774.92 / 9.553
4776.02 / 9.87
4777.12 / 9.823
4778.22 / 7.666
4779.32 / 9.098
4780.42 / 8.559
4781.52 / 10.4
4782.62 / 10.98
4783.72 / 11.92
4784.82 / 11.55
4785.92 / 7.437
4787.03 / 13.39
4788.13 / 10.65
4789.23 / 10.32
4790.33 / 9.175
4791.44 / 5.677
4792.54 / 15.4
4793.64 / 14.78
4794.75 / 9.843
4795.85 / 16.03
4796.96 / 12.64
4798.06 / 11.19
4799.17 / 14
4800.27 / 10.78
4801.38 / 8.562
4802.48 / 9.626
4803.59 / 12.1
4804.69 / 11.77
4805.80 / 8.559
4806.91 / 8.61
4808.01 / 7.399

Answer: 1.35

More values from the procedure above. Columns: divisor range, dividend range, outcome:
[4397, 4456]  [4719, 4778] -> 1.48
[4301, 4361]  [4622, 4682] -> 1.62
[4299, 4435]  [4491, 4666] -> 1.43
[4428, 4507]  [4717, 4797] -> 1.36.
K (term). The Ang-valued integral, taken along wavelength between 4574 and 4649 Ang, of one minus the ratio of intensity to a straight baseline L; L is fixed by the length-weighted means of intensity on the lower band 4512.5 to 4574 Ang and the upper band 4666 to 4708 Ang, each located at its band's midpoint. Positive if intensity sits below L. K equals -3.6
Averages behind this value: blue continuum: 9.15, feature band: 9.55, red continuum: 9.07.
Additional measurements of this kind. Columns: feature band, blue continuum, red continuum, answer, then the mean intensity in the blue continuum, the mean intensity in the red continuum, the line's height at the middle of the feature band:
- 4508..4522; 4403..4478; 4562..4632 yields -1.13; 8.23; 9.49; 8.83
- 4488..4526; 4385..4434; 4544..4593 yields -3.62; 7.68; 9.4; 8.74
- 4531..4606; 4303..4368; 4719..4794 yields -2.87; 7.04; 10.4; 8.89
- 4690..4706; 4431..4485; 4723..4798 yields 1.79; 8.48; 10.5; 10.1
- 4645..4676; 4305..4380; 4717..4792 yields 0.03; 7.25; 10.3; 9.56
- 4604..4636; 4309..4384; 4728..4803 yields -1.22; 7.35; 10.5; 9.4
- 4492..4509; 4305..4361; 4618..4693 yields -3.10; 7.1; 9.59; 8.39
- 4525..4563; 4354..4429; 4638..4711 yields -1.55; 7.54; 9.34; 8.51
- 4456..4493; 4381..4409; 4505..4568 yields -0.98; 7.2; 9.2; 8.32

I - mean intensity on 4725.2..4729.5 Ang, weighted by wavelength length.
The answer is 10.1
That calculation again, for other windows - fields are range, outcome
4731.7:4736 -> 9.43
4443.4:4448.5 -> 8.92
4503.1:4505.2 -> 9.69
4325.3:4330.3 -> 6.23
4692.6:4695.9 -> 10.1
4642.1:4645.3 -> 8.91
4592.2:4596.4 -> 9.06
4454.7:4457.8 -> 8.44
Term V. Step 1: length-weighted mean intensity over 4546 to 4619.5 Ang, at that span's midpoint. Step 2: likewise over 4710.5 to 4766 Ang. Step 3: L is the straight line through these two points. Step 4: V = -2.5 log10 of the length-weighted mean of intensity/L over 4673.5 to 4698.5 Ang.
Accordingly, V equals 0.04 mag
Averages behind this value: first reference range 9.41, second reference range 9.85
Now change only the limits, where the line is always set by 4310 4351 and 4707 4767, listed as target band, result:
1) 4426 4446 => -0.06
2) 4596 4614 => -0.06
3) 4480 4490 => -0.06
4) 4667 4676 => 0.04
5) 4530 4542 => 0.01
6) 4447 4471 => -0.03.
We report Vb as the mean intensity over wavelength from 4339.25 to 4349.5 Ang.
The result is 6.94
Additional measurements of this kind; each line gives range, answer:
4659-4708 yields 9.12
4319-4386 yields 7.43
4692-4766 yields 9.65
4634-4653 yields 9.91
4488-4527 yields 9.51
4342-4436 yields 7.6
